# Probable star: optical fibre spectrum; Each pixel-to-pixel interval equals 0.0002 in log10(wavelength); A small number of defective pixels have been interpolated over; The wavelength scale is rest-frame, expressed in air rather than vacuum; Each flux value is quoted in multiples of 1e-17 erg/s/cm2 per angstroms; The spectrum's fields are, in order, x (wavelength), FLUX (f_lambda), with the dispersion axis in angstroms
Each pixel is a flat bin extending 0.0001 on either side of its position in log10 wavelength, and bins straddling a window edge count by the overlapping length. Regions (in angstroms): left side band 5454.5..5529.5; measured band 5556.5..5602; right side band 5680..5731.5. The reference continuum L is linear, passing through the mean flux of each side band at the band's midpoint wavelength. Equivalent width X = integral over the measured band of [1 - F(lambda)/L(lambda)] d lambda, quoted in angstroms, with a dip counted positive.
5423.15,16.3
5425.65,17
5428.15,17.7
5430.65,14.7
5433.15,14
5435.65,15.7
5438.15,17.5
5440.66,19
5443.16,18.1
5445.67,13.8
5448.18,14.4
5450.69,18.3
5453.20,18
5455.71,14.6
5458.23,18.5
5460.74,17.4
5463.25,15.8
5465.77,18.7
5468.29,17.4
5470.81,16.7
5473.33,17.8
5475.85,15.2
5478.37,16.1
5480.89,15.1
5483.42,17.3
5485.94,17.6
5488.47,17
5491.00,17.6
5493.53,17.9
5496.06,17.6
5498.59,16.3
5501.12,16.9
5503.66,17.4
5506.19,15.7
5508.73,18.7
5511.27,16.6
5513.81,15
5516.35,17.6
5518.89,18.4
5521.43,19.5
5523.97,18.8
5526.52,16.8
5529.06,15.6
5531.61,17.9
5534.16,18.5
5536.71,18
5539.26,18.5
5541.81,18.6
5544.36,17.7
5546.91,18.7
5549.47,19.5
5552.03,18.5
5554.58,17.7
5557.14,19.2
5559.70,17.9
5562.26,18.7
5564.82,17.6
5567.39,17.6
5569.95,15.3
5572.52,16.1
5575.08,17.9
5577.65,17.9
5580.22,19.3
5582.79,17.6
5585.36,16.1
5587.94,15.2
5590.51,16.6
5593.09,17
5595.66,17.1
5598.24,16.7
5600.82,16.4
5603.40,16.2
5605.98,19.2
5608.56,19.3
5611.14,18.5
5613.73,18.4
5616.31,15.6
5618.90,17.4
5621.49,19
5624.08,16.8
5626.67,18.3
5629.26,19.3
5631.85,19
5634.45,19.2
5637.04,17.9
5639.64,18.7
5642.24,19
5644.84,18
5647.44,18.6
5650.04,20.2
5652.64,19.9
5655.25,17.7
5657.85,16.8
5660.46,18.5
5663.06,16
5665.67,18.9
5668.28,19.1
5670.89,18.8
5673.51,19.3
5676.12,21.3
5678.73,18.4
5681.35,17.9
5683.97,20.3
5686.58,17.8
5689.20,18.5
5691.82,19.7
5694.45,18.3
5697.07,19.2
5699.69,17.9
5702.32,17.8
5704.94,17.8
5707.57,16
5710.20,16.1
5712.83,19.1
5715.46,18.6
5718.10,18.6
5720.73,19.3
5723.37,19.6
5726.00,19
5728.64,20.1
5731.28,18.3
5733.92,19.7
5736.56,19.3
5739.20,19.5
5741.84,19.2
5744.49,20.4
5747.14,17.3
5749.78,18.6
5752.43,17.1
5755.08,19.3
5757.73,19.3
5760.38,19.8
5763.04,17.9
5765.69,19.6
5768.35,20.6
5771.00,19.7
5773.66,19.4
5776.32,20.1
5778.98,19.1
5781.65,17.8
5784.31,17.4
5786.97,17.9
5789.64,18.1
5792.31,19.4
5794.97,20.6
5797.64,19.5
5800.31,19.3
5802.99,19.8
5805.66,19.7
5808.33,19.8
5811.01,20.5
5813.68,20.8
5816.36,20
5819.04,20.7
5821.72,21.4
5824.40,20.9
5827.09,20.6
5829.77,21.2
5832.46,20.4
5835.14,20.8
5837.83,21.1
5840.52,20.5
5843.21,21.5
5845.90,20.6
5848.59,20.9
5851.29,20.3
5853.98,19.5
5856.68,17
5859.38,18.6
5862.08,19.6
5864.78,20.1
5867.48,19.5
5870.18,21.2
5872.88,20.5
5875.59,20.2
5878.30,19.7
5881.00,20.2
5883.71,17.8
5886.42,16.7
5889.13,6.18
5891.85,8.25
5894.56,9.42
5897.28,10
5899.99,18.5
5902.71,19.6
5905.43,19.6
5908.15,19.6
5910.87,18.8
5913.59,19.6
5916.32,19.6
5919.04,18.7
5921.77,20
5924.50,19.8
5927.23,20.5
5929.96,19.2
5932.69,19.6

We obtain 1.1 angstroms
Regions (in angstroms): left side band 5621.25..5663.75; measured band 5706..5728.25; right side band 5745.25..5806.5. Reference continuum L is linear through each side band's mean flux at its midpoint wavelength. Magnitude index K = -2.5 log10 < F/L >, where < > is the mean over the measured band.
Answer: 0.02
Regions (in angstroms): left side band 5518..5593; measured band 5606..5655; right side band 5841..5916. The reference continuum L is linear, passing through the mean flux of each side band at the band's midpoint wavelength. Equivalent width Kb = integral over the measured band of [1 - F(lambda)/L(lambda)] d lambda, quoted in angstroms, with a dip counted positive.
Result -1.9 angstroms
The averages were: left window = 17.8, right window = 18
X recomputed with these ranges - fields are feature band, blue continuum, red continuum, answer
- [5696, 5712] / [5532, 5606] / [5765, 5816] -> 1.05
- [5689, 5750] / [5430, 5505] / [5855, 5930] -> -4.56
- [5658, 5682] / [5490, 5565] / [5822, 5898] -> -0.74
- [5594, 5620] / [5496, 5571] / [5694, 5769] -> 0.88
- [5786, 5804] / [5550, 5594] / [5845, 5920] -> -1.53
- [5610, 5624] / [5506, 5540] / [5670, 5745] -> 0.40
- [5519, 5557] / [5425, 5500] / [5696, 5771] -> -1.93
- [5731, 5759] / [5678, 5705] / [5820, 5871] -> 0.32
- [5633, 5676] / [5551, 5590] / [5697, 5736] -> -1.35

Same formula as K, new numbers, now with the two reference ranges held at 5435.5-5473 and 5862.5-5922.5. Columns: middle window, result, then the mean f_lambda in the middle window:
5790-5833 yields -0.17 mag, 20.2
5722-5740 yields -0.12 mag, 19.4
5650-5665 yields -0.05 mag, 18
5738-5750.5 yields -0.10 mag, 19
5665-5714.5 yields -0.08 mag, 18.5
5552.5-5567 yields -0.07 mag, 18.2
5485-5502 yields -0.02 mag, 17.3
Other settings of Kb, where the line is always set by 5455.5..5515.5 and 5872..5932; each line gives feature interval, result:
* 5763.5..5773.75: -1.5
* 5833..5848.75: -3.2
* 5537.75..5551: -1.3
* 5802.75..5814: -1.8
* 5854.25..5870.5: -1.8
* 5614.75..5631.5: -0.7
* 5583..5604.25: 0.7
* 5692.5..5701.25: -0.7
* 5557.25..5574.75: -0.4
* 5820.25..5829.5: -2.0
